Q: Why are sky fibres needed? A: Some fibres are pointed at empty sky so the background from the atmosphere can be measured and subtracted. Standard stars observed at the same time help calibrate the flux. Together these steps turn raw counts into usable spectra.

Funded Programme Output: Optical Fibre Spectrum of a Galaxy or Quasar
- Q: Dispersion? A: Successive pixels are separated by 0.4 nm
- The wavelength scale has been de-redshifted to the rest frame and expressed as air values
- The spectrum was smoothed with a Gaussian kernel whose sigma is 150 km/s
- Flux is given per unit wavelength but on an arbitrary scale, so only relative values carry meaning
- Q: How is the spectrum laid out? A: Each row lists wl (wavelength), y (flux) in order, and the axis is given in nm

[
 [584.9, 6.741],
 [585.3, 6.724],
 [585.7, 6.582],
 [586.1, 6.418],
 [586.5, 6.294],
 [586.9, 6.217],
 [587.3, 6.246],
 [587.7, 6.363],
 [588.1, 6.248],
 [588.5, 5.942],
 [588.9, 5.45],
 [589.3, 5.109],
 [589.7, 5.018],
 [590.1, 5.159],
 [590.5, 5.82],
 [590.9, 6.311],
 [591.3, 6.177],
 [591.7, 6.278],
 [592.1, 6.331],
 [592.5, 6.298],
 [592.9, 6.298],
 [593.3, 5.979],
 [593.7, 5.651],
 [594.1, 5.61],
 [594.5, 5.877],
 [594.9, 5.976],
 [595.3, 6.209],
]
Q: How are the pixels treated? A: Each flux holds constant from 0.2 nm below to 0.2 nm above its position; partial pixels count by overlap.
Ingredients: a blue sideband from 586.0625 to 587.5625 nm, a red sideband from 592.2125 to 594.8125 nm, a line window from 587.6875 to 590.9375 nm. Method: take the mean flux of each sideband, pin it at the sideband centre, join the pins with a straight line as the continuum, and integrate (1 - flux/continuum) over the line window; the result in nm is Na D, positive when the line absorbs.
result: 0.274 nm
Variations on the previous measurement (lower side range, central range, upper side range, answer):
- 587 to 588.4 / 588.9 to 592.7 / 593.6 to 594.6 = 0.11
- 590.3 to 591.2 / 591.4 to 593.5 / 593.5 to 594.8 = -0.12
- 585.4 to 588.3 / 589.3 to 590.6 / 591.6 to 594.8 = 0.20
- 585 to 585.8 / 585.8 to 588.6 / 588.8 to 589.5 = -0.13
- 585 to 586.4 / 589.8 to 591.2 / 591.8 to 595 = 0.11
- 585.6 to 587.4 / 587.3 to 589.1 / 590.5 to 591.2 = 0.07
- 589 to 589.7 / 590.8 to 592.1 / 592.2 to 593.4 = -0.11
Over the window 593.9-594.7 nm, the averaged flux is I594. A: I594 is 5.74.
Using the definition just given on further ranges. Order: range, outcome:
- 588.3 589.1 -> 5.7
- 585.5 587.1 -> 6.38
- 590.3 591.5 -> 6.1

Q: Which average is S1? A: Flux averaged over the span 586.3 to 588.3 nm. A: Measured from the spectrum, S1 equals 6.27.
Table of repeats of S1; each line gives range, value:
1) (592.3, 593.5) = 6.19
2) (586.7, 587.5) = 6.23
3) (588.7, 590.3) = 5.18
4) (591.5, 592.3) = 6.3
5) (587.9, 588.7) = 6.1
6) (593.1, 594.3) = 5.75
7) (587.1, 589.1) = 6.05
